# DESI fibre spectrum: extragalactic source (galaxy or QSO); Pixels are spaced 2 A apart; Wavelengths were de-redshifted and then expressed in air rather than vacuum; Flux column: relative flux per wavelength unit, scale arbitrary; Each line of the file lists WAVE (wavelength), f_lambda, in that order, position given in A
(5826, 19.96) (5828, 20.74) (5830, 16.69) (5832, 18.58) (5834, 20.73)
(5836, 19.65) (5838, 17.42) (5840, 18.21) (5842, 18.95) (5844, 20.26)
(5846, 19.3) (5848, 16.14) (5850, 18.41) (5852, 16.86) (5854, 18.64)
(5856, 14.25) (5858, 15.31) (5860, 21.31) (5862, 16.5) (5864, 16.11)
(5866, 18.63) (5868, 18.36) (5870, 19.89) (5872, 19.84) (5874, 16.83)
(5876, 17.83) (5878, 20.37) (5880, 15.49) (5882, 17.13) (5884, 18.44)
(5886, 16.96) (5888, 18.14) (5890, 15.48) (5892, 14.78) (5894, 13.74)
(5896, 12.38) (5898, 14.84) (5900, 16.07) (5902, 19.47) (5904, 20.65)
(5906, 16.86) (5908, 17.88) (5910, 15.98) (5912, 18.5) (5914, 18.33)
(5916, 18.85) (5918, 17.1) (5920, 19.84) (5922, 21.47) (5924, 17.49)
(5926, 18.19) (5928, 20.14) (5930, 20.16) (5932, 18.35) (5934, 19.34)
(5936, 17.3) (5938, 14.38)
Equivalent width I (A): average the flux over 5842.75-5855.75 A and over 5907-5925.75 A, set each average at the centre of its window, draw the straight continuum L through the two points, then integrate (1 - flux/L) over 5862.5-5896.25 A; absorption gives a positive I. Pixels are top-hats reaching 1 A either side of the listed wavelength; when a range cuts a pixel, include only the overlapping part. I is 1.9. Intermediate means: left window 18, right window 18.4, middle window 17.2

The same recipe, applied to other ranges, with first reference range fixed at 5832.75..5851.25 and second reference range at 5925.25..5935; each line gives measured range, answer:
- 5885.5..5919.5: 3.99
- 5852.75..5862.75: 0.87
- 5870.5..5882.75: 0.61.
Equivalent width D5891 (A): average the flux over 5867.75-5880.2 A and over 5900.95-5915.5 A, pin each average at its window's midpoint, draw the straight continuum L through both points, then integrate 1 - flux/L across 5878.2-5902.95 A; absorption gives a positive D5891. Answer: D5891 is 3.0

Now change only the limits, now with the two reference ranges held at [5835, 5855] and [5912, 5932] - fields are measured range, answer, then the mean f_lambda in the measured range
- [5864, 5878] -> 0.1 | 18.5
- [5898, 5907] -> 0.5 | 17.9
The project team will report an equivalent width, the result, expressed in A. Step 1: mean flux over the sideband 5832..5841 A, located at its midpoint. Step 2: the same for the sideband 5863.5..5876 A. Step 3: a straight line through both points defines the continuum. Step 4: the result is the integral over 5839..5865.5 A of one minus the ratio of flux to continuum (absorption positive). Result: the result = 1.3 A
